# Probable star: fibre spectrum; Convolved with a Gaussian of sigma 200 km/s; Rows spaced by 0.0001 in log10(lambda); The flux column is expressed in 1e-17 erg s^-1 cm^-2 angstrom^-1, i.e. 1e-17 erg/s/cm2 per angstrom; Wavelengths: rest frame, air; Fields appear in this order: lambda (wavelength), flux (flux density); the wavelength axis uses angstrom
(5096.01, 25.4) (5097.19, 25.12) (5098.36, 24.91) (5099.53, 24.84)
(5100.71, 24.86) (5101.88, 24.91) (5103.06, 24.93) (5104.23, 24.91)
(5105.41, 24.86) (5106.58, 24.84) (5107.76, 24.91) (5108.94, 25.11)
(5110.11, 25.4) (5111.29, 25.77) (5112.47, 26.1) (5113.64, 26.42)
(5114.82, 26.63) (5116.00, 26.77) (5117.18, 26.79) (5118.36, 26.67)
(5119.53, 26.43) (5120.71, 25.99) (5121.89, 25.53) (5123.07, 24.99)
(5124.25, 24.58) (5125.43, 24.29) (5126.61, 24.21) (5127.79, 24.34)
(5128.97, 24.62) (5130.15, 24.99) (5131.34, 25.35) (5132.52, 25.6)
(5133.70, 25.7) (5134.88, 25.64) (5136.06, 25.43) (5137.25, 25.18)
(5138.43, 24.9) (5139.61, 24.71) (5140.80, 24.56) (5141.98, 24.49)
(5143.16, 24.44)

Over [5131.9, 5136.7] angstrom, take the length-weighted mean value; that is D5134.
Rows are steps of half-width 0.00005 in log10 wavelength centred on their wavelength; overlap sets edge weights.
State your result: 25.6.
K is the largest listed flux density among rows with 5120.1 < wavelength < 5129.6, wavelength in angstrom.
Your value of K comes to 25.99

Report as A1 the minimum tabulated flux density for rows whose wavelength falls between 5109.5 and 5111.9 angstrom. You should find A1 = 25.4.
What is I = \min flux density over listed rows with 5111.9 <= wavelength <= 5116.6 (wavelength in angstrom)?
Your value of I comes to 26.1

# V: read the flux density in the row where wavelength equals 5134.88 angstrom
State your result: 25.64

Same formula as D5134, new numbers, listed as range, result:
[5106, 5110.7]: 25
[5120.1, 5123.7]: 25.5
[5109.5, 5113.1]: 25.8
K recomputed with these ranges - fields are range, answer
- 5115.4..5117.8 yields 26.79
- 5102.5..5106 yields 24.93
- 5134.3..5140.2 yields 25.64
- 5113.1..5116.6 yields 26.77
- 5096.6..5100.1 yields 25.12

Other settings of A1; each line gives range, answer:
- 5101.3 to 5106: 24.86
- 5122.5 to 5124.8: 24.58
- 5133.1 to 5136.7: 25.43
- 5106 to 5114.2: 24.84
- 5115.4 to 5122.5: 25.53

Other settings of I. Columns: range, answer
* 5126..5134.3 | 24.21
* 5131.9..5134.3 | 25.6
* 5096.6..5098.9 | 24.91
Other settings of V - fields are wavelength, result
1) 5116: 26.77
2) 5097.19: 25.12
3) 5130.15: 24.99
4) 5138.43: 24.9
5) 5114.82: 26.63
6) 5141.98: 24.49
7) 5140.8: 24.56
